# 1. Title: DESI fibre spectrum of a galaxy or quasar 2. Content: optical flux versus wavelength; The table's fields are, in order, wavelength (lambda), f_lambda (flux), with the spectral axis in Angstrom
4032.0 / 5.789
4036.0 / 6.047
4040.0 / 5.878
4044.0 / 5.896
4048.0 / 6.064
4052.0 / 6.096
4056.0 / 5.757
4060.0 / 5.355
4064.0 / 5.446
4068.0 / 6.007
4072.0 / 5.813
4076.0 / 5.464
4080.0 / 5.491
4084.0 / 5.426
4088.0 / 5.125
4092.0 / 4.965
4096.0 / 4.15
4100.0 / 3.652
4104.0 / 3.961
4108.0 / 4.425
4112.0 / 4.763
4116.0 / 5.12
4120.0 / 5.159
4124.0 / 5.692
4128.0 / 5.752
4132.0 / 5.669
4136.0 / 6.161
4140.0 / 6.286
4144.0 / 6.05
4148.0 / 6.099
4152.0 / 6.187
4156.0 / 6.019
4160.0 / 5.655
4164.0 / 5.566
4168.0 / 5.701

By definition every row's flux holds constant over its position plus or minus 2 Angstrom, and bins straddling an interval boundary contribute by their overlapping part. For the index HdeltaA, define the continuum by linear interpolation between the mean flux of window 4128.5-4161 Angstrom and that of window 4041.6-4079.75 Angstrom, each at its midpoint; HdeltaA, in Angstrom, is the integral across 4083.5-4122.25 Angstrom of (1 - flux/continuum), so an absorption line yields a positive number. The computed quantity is 8.1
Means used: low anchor 5.75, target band 4.65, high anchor 6.01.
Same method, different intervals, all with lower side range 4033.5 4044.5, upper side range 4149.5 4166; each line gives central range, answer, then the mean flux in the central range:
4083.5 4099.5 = 3.1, 4.75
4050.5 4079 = 1.1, 5.69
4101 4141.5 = 4.4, 5.25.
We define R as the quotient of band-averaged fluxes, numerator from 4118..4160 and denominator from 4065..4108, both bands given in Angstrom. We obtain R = 1.18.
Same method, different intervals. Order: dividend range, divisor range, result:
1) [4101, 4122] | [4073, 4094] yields 0.87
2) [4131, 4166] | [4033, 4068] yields 1.03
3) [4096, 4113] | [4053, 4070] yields 0.73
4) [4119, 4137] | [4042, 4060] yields 0.97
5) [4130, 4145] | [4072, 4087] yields 1.10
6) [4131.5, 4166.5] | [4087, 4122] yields 1.31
